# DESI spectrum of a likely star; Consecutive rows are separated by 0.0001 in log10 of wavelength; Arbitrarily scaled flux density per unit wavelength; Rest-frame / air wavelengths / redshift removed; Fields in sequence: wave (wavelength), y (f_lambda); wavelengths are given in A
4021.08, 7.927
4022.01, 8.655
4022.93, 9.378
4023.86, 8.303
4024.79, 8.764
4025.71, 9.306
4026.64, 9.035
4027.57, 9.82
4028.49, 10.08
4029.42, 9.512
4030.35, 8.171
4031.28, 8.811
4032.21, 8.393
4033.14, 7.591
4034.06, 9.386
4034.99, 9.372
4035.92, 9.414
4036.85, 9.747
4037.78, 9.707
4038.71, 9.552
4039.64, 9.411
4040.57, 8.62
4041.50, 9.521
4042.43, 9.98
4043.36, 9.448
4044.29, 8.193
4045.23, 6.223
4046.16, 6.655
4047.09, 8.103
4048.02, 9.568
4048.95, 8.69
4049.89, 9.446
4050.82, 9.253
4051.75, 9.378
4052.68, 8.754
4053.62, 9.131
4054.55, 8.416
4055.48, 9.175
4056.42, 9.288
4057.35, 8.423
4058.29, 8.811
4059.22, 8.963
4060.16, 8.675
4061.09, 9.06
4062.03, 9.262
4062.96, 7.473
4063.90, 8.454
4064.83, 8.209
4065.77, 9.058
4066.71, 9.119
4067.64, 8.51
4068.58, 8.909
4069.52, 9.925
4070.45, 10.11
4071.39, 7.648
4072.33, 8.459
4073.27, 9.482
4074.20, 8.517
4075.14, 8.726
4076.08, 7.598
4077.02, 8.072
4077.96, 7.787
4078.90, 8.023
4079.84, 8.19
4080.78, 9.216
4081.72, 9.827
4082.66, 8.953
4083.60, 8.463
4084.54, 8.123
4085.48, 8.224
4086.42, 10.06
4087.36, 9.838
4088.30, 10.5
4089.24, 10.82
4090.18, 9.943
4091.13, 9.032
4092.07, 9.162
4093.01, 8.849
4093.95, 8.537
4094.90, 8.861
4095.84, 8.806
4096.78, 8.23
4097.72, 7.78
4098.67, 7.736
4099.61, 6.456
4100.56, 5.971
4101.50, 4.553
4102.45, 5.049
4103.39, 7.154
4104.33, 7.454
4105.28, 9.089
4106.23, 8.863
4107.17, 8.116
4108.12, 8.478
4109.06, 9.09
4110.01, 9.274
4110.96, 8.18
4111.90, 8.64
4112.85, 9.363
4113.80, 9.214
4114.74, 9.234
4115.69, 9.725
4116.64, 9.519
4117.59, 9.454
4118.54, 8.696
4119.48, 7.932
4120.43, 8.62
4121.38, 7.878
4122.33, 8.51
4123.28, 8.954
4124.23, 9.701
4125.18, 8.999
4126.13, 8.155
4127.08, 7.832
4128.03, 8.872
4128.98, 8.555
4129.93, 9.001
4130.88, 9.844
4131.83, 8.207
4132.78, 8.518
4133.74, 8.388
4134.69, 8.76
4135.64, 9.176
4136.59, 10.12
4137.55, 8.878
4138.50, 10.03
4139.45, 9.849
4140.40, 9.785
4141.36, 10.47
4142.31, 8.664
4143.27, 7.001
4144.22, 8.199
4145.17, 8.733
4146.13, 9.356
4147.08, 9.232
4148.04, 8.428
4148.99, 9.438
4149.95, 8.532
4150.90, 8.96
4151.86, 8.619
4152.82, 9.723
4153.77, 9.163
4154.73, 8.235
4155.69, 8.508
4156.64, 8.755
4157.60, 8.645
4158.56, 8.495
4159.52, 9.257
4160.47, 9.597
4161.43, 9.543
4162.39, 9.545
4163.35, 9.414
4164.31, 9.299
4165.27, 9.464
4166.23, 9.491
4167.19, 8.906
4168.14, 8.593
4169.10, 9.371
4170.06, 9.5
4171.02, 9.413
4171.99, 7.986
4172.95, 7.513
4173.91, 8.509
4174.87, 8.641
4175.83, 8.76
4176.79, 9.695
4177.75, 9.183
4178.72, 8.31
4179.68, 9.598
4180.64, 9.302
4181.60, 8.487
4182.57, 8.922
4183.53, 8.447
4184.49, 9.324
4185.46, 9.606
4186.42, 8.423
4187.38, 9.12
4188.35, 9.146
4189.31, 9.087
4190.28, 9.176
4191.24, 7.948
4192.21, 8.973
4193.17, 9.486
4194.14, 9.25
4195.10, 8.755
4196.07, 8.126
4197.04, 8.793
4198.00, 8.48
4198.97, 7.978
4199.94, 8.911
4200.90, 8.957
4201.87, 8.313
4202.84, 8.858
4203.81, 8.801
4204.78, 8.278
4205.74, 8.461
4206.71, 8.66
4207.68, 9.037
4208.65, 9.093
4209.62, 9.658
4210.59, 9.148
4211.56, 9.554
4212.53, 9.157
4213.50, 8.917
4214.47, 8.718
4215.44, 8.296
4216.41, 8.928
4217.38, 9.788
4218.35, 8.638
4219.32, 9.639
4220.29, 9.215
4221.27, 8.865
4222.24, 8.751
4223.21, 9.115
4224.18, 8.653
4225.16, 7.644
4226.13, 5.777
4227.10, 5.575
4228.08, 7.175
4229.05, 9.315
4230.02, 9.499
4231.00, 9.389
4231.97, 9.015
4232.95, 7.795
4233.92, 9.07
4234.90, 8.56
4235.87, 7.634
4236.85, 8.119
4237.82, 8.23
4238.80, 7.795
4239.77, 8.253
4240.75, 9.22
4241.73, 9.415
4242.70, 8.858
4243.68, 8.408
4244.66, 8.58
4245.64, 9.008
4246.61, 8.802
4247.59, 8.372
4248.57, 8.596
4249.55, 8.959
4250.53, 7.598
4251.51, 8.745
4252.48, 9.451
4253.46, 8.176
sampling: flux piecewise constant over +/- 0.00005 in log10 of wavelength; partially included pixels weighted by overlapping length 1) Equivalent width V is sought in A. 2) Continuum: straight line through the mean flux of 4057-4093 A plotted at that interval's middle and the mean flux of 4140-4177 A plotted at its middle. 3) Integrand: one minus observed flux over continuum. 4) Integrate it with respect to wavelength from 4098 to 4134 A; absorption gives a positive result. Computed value 2.3 A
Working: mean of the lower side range 8.89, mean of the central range 8.35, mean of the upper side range 8.95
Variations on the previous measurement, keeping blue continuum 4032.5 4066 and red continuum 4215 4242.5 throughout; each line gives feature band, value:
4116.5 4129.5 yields 0.0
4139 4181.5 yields -1.8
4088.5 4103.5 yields 1.3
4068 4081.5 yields 0.2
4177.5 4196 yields -0.8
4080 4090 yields -0.7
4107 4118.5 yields -0.4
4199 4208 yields -0.1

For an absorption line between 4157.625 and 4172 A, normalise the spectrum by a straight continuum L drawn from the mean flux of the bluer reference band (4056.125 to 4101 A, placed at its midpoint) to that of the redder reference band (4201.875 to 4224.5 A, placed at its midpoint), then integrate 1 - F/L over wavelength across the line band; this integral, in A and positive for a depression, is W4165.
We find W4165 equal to -0.6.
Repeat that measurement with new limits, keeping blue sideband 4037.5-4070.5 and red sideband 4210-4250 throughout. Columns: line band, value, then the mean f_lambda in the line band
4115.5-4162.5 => -1.1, 8.93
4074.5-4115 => 1.6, 8.45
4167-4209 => -0.8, 8.82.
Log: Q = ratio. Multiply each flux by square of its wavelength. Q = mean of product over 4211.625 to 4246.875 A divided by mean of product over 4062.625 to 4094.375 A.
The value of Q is 1.04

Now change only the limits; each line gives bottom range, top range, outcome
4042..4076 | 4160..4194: 1.09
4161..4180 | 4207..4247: 0.98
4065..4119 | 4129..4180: 1.08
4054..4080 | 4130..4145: 1.08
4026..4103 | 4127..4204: 1.08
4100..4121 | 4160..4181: 1.13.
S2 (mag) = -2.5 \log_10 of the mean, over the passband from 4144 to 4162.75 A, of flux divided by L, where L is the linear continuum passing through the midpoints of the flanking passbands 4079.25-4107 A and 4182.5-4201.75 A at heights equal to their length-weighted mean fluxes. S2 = -0.036 mag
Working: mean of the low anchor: 8.4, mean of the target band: 8.95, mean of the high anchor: 8.84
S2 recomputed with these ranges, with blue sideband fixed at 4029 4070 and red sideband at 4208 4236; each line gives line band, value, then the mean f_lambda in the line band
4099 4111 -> 0.17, 7.5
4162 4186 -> -0.04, 9.01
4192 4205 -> 0.00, 8.71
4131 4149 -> -0.03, 9.02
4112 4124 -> -0.02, 8.93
